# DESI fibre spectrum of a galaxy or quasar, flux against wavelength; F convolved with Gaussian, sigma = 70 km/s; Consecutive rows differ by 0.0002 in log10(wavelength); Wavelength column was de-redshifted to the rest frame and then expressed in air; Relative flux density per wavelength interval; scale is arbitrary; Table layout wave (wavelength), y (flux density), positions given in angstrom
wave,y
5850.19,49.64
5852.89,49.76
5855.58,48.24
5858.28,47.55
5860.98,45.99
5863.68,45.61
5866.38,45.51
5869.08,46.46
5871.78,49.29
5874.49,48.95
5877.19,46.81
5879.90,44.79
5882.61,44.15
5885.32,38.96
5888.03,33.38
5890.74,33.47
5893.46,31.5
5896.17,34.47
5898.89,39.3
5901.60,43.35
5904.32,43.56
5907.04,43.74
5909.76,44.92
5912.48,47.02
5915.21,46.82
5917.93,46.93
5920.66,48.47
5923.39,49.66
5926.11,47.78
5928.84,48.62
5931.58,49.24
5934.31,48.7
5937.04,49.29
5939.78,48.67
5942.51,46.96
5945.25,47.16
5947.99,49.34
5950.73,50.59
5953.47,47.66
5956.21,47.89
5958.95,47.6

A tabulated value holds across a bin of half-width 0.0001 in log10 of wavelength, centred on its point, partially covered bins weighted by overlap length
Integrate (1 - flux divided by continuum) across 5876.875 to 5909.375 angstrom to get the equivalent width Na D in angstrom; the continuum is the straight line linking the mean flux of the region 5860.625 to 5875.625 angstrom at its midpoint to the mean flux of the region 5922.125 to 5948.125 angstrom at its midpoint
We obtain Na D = 5.36 angstrom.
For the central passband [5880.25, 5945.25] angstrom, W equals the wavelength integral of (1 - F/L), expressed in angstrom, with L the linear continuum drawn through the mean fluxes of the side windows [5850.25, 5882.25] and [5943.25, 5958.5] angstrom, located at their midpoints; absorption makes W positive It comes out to 5.32 angstrom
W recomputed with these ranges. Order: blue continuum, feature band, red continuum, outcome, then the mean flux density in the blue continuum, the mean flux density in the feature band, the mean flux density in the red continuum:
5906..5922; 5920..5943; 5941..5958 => -0.7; 46.4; 48.7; 48.3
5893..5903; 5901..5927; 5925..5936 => -2.0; 37.7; 46.3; 48.6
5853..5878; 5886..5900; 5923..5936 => 3.9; 47.3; 34.6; 48.8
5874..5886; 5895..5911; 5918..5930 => 1.7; 44.8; 41.6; 48.5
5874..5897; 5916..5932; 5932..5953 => -0.9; 39.4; 48.3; 48.7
